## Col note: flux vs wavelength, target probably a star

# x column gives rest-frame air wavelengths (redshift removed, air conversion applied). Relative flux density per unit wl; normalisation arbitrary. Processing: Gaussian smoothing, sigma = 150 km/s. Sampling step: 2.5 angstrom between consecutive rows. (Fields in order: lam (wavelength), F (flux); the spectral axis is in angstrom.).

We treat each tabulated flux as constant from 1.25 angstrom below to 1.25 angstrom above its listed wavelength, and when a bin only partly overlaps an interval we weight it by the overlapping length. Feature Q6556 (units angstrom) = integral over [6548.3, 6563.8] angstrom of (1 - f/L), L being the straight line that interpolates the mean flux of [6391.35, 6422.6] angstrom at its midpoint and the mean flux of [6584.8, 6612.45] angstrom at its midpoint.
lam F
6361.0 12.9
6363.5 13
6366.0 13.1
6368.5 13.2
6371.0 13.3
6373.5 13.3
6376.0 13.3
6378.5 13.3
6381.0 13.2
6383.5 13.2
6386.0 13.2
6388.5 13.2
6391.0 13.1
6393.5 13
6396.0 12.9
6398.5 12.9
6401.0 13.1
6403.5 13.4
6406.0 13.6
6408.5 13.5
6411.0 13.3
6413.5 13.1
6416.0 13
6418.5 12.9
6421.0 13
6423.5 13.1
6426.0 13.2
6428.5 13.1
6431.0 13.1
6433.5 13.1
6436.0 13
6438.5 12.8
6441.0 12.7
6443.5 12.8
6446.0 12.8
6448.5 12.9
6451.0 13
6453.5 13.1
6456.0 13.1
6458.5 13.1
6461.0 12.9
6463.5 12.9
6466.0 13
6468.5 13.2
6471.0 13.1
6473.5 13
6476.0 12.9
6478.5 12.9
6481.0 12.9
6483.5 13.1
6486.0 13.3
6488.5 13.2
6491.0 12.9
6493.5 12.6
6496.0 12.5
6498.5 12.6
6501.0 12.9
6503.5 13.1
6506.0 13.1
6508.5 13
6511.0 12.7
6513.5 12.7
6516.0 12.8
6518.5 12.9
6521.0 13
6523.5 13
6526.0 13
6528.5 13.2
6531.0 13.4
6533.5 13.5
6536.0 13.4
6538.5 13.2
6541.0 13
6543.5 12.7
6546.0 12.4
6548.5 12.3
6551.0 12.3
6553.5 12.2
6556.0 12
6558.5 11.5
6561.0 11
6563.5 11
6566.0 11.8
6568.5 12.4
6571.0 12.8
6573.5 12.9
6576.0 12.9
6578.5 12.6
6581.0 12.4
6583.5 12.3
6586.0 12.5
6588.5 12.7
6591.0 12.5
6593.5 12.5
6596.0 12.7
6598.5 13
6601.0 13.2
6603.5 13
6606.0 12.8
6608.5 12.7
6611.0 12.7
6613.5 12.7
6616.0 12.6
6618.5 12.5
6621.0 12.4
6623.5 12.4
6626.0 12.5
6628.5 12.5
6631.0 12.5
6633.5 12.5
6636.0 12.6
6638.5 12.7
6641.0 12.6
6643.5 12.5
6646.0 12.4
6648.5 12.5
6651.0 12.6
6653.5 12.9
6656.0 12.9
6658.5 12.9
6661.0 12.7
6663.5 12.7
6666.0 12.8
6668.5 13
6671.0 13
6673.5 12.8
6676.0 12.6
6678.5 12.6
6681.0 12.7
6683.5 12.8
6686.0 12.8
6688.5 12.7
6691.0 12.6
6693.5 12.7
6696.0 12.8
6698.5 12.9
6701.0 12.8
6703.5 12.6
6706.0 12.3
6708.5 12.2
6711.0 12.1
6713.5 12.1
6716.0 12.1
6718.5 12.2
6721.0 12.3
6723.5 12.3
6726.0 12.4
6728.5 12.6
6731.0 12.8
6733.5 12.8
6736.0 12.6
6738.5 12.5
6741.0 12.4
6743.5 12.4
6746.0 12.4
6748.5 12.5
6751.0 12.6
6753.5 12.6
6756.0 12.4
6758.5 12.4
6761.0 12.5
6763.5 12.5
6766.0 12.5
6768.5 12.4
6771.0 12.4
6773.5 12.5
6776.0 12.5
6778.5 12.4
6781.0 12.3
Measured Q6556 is 1.3 angstrom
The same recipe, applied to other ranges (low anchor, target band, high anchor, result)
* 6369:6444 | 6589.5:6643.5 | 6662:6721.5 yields 0.4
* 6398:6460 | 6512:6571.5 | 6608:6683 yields 1.4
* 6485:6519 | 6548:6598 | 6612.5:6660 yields 1.8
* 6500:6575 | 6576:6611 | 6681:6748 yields -0.3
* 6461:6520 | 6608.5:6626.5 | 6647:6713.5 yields 0.3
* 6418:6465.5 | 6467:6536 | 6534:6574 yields -2.0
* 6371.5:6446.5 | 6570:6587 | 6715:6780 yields 0.2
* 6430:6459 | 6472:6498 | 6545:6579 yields -0.5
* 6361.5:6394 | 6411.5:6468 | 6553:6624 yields -0.1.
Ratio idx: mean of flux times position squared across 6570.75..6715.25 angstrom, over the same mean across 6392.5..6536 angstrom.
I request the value 1.03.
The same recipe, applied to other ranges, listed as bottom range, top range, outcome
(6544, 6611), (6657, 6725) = 1.05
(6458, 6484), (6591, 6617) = 1.02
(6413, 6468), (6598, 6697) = 1.04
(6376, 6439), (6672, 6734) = 1.04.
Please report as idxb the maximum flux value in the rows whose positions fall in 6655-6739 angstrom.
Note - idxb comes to 13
